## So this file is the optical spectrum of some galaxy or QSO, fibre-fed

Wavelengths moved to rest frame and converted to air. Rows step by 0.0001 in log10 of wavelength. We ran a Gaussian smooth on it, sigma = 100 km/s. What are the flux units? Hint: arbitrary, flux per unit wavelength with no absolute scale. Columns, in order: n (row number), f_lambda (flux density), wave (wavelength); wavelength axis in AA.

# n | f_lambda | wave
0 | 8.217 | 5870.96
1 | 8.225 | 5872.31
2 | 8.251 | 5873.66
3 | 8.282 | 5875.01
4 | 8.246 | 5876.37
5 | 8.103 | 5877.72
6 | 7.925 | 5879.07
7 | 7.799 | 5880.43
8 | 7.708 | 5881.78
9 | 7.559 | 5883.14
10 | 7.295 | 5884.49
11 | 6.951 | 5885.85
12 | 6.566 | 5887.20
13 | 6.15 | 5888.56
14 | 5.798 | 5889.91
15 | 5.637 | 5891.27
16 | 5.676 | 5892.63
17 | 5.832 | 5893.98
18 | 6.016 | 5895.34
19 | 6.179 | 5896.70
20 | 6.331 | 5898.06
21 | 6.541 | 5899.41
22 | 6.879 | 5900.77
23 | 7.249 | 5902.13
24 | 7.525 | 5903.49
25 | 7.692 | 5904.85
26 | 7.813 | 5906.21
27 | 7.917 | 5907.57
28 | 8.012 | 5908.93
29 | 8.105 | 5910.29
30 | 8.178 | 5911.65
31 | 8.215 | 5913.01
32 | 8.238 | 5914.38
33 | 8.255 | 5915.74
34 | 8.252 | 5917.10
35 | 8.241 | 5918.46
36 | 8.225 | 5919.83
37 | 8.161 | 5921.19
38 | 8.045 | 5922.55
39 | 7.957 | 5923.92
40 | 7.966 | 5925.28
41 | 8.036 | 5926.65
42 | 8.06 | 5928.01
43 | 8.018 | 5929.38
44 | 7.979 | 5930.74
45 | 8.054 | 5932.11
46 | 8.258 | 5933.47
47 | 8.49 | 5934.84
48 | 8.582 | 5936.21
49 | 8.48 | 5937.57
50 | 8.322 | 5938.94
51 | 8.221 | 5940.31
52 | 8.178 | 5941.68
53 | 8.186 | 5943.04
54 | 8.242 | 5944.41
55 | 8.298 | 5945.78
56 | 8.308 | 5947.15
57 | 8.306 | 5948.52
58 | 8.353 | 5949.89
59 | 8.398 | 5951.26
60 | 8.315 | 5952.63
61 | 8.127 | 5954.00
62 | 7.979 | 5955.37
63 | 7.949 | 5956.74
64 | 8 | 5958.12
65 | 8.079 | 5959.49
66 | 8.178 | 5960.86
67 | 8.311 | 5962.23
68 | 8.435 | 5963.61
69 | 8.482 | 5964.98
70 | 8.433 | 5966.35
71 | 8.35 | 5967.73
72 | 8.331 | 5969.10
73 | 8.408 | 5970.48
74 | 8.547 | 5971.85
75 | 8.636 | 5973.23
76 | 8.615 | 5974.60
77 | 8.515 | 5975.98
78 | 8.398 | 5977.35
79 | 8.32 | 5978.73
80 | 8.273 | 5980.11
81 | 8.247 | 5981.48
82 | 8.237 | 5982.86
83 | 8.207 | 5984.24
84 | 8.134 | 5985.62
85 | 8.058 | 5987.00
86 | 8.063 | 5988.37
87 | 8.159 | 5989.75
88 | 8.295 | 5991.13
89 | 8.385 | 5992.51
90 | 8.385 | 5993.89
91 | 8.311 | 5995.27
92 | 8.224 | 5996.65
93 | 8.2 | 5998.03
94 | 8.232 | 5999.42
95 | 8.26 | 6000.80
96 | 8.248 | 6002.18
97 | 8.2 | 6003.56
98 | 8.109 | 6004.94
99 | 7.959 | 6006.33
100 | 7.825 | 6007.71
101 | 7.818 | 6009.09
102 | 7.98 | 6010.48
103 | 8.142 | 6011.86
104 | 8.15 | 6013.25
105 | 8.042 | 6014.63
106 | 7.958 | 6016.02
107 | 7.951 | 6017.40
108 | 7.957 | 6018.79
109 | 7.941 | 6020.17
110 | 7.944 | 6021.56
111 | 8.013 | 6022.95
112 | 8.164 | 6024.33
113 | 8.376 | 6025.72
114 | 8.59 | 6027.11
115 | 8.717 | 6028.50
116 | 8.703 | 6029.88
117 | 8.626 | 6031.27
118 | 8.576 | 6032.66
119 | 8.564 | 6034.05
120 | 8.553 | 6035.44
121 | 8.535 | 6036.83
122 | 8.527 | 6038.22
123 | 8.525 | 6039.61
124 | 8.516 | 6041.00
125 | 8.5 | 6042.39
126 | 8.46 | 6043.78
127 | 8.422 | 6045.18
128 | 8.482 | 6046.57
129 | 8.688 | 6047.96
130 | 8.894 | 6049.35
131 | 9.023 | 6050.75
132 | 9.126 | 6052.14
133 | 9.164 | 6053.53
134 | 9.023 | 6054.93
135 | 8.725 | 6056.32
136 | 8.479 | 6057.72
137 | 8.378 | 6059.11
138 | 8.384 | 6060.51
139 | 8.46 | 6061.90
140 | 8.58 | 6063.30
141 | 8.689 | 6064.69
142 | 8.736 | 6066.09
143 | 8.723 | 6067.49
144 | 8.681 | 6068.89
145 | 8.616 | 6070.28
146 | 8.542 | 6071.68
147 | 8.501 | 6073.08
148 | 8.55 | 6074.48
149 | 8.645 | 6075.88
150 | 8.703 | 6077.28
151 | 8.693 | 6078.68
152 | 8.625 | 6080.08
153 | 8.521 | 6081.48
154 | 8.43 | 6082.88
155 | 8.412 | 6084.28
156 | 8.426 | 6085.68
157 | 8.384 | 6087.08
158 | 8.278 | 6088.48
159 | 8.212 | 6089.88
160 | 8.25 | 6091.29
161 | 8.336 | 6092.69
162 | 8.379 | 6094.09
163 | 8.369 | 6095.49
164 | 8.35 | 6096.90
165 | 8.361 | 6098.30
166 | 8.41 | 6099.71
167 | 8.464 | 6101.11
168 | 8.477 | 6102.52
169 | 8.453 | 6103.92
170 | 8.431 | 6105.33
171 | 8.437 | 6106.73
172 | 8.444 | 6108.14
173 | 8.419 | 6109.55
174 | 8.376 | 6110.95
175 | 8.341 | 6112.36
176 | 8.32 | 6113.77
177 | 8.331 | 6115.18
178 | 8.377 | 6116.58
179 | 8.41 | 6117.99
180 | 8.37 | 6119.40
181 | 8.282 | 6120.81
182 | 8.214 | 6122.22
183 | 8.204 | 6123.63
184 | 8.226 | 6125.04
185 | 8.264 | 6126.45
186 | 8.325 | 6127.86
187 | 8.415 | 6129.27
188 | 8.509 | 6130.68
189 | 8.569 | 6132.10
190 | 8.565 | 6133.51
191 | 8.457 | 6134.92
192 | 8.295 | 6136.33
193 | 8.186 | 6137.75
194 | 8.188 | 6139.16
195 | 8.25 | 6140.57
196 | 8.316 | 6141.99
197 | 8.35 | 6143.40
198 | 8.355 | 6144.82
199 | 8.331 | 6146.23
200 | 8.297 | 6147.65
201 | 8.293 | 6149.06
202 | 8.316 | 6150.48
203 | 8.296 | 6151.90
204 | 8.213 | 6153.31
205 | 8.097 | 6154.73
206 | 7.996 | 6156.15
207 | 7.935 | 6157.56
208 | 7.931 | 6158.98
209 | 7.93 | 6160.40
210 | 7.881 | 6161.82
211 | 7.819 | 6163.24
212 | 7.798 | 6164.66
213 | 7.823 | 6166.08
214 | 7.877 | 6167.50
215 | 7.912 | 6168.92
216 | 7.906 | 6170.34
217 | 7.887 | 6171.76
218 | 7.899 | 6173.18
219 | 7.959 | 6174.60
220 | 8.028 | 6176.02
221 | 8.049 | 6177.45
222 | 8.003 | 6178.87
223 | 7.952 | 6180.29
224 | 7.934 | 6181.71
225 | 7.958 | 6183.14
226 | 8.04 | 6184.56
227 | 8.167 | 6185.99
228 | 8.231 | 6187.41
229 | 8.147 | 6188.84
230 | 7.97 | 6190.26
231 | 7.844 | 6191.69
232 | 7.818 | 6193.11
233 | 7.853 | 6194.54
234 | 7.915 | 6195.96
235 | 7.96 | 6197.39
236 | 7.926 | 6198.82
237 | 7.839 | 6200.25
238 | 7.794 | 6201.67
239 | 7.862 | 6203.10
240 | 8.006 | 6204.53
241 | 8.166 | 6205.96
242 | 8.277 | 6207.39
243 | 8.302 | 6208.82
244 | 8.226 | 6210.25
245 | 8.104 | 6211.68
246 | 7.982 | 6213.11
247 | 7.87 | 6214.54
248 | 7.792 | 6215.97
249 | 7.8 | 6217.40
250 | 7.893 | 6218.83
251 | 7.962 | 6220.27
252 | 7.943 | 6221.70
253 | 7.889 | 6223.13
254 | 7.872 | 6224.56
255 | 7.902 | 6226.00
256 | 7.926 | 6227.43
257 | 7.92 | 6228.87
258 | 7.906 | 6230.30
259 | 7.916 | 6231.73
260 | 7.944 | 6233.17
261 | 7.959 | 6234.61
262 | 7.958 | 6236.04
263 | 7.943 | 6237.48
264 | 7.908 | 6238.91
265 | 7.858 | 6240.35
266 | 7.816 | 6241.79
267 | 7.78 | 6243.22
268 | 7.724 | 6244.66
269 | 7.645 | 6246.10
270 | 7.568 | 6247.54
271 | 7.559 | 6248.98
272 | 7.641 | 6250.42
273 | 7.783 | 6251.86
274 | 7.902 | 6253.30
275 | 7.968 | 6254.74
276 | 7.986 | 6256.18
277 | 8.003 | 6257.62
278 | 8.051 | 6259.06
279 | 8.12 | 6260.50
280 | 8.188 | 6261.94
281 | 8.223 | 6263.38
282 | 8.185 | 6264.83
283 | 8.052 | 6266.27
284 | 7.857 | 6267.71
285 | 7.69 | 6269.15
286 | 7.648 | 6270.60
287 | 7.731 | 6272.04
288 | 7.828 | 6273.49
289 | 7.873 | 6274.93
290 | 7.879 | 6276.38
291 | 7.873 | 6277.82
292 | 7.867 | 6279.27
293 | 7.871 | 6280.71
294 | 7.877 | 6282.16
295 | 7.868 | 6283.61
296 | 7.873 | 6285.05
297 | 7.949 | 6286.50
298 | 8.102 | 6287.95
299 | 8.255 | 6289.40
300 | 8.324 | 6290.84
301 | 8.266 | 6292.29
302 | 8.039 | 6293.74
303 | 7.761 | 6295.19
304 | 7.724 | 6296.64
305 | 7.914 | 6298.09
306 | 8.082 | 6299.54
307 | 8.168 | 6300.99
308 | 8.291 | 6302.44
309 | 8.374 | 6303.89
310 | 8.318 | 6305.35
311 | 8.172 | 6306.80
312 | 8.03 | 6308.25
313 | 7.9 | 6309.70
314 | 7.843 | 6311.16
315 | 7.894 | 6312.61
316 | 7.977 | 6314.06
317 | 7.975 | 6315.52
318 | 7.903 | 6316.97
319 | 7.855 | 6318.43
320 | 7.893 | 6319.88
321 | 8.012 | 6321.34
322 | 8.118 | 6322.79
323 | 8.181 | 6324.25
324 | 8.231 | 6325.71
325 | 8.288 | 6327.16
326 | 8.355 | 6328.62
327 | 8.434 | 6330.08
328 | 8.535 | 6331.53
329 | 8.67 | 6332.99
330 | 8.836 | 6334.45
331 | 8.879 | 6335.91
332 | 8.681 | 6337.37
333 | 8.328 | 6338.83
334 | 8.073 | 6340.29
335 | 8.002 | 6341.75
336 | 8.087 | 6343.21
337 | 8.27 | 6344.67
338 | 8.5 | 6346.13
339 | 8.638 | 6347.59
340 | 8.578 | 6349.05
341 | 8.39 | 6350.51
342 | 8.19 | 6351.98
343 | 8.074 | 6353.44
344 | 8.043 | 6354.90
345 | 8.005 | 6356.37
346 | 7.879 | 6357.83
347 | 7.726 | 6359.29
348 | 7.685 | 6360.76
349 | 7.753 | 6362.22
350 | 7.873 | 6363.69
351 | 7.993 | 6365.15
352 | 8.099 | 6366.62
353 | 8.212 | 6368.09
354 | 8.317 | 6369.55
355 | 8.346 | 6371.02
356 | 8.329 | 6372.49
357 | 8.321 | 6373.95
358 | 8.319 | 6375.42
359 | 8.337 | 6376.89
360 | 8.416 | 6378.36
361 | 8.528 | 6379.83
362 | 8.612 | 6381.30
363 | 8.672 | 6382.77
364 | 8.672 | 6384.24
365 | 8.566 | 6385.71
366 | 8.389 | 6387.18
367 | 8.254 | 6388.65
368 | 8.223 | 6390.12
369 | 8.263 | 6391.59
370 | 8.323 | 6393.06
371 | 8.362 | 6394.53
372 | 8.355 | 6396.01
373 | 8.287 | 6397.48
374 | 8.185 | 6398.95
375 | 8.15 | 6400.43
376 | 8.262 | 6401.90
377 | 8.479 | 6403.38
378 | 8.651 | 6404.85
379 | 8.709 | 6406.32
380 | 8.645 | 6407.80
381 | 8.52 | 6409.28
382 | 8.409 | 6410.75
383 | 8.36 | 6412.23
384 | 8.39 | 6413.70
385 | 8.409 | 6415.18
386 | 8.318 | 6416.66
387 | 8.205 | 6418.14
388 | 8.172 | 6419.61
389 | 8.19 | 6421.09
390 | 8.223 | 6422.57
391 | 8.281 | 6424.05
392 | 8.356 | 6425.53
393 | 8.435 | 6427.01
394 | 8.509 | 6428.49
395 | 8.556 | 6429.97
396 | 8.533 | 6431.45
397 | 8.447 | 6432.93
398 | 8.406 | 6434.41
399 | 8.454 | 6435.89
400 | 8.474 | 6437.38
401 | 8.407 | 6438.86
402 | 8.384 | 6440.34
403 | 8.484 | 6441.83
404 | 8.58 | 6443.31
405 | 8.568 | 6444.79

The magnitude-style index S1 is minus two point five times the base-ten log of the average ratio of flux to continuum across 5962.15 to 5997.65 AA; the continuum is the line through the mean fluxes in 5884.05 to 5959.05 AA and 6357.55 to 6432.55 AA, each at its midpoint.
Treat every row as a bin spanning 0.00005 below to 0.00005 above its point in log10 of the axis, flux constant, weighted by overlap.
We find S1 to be -0.08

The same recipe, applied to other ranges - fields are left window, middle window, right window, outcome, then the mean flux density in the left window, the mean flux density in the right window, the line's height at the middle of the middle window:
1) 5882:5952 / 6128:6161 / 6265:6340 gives -0.05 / 7.65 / 8.09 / 7.91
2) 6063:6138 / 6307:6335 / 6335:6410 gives 0.02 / 8.44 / 8.3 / 8.33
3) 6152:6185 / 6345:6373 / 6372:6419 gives 0.03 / 7.96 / 8.4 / 8.33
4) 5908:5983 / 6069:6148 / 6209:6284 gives -0.04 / 8.25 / 7.9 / 8.06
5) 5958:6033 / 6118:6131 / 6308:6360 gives -0.01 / 8.25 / 8.2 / 8.23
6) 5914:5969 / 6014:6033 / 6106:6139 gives 0.00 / 8.22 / 8.36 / 8.28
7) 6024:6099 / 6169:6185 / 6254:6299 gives 0.04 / 8.56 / 7.96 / 8.24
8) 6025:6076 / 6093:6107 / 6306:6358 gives 0.02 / 8.63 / 8.22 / 8.56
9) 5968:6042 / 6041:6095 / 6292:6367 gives -0.04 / 8.28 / 8.15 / 8.25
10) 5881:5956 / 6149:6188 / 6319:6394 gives 0.00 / 7.68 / 8.28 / 8.02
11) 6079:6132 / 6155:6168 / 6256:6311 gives 0.05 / 8.38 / 8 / 8.26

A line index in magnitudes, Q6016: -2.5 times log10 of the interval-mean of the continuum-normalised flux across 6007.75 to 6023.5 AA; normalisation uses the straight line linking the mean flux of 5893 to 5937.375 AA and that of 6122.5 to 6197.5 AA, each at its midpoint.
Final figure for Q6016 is -0.01 mag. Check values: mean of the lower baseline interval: 7.72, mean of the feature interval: 7.98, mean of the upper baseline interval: 8.11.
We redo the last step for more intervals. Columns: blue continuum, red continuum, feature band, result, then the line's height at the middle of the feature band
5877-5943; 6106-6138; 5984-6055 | -0.05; 7.99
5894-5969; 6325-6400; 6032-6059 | -0.08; 8.06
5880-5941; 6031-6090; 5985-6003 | -0.01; 8.13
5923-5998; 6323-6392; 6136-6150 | 0.00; 8.28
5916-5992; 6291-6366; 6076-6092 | -0.03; 8.22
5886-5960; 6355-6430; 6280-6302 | 0.02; 8.17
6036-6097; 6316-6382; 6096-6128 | 0.02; 8.52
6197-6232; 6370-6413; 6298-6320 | 0.02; 8.2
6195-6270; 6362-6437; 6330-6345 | -0.03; 8.2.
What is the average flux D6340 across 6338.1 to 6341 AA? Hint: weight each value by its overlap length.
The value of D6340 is 8.2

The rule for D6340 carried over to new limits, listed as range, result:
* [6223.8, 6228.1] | 7.9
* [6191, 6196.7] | 7.87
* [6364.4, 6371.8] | 8.19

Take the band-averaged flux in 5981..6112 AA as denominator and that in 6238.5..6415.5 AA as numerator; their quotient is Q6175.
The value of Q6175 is 0.97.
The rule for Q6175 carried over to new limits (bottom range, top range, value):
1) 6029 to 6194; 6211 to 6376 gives 0.96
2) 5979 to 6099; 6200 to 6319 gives 0.95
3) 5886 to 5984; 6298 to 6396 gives 1.04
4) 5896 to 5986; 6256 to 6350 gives 1.00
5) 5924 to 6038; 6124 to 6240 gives 0.98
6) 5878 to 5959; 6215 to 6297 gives 1.03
